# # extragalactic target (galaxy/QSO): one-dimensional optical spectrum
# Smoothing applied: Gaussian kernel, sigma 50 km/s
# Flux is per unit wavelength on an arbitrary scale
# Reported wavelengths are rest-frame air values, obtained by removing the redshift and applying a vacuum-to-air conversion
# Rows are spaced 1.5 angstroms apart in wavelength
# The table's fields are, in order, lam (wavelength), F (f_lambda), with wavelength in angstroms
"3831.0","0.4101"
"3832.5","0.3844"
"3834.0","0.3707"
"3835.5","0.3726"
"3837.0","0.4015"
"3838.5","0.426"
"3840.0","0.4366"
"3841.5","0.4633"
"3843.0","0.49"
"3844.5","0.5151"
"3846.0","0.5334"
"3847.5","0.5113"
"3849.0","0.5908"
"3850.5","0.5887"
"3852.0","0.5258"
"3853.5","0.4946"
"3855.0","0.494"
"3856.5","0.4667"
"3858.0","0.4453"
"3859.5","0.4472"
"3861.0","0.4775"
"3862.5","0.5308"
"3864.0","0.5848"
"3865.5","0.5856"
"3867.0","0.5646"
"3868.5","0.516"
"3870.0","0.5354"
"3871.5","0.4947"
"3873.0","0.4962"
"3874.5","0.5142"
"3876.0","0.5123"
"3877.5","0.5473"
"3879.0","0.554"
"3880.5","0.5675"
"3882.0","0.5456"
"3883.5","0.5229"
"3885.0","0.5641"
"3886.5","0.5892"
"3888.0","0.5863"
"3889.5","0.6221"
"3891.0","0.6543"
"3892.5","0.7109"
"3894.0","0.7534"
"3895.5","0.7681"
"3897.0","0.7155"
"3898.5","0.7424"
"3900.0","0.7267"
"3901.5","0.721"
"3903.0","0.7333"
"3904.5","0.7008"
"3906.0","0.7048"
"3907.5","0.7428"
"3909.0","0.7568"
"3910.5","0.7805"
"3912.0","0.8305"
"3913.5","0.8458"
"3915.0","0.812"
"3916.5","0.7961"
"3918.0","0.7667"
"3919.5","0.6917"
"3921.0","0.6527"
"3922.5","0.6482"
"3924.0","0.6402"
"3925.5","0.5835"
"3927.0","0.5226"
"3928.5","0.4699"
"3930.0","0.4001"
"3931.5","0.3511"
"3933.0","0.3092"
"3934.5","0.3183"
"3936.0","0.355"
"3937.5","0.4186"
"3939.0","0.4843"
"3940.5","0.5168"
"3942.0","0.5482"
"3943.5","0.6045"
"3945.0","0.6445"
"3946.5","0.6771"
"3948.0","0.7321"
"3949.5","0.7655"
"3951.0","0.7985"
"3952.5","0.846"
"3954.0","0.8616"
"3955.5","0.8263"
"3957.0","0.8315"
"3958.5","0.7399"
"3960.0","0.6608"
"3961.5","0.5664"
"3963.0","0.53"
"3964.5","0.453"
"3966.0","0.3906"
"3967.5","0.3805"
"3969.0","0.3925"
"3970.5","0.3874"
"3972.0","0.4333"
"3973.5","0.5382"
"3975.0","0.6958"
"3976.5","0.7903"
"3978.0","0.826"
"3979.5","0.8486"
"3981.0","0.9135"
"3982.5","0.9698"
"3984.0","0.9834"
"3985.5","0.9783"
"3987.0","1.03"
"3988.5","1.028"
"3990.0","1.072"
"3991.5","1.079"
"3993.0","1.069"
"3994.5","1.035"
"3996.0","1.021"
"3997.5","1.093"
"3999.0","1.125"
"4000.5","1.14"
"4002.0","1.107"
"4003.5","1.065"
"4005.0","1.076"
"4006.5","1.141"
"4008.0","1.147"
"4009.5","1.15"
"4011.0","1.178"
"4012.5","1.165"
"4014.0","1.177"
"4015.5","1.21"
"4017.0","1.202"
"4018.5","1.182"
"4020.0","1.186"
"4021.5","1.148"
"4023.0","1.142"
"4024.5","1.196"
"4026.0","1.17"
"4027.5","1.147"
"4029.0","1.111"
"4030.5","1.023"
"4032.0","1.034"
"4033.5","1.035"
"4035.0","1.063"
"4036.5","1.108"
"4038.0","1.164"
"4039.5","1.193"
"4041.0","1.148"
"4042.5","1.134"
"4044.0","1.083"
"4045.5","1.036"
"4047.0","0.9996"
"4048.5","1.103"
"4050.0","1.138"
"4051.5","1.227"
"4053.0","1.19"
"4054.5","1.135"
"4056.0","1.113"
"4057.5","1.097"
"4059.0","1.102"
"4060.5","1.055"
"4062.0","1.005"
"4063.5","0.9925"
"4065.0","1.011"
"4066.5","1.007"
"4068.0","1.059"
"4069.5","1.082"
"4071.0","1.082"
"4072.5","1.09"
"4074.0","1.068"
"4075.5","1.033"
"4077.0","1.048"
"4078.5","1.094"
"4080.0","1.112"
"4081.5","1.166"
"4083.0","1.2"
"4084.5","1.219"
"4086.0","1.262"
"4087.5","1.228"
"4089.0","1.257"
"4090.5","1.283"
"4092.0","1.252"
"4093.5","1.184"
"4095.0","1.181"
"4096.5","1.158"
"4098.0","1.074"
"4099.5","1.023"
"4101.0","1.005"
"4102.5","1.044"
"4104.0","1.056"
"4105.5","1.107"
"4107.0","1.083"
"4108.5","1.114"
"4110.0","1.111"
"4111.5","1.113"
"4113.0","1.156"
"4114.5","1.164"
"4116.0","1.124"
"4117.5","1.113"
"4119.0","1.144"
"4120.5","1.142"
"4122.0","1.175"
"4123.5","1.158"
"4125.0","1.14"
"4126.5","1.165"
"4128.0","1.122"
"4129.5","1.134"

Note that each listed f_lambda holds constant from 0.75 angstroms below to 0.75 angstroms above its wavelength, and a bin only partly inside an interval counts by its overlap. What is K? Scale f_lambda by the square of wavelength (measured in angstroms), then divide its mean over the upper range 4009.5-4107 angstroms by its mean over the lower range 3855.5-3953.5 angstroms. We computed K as 1.99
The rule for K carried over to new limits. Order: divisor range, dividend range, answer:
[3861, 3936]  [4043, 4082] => 1.91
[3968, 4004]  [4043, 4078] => 1.25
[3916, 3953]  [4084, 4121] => 2.15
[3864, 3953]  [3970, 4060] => 1.80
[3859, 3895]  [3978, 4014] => 2.00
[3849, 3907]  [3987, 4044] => 2.04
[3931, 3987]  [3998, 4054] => 1.83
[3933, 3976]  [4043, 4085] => 1.98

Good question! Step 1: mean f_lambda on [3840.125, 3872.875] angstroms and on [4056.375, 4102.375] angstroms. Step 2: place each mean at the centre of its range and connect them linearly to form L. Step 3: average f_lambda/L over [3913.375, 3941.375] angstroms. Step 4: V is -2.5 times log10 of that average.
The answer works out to 0.26 mag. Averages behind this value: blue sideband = 0.515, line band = 0.551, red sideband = 1.11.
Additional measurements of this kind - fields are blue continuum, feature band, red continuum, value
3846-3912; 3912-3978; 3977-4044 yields 0.36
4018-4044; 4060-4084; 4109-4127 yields 0.06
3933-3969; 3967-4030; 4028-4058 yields -0.15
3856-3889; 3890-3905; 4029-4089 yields -0.19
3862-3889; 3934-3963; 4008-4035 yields 0.30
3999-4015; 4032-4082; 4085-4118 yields 0.05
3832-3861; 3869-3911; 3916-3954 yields -0.20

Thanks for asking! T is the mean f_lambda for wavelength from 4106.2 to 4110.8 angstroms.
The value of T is 1.1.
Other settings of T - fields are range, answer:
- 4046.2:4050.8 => 1.08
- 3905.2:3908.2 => 0.723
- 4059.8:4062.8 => 1.03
